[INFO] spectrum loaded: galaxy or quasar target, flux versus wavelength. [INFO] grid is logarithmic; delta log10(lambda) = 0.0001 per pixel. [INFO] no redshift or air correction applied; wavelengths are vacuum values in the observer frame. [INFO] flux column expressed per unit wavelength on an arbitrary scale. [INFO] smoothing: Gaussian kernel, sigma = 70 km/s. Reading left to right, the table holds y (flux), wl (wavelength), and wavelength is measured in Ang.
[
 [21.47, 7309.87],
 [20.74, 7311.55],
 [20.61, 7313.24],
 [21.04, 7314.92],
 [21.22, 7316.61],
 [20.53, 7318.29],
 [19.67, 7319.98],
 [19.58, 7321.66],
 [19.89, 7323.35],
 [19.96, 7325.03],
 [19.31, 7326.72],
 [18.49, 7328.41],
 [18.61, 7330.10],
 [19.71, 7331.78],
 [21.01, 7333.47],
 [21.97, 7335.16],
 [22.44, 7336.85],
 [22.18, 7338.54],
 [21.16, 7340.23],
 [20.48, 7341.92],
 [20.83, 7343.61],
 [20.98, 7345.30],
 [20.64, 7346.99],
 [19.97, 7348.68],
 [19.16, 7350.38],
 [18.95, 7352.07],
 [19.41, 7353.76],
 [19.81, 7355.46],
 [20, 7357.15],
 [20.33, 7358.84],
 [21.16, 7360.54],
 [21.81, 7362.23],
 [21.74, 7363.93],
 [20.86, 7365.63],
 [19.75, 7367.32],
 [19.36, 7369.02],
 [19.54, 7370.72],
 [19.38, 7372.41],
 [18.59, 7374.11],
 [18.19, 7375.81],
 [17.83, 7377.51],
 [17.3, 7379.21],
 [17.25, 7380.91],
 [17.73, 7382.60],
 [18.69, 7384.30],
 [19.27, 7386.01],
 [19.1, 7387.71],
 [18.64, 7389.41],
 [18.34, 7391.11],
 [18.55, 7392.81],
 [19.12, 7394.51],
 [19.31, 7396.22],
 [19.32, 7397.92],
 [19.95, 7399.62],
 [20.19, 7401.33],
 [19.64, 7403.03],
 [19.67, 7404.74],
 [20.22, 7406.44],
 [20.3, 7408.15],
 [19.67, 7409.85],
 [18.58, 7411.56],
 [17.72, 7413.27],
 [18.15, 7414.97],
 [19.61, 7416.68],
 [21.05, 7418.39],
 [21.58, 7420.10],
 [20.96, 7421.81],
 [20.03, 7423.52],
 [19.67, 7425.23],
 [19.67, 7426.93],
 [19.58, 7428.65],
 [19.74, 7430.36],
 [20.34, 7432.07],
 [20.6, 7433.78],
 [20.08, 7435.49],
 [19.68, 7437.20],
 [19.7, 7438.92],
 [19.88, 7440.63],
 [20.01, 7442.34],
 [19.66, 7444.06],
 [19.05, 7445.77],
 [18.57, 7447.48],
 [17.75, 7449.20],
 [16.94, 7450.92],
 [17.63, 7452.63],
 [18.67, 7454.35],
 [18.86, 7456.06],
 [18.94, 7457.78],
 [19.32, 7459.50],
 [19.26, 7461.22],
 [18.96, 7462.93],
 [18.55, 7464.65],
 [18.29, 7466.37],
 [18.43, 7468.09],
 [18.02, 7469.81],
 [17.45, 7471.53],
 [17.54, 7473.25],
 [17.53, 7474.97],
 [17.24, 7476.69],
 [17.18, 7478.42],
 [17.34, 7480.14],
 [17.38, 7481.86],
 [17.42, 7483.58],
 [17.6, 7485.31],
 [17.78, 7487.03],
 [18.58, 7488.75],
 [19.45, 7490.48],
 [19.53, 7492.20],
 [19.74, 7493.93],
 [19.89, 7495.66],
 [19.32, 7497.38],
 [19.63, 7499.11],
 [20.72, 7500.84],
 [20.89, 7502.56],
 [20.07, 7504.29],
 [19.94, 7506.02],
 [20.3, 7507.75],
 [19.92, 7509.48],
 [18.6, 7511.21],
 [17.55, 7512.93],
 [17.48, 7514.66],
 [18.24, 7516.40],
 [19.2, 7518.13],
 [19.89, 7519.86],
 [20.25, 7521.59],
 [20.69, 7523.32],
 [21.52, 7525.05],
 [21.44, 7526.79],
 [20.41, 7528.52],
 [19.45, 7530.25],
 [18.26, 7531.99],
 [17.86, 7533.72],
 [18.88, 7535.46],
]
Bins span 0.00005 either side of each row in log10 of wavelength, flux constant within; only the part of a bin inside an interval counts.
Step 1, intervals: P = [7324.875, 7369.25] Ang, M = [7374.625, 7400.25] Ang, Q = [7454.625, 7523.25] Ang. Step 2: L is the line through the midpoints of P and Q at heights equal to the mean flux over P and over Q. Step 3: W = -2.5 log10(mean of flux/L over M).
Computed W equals 0.077 mag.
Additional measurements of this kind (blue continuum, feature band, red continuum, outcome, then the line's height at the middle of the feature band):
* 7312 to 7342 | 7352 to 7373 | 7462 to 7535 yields 0.00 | 20.1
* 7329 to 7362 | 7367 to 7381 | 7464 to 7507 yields 0.08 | 20.1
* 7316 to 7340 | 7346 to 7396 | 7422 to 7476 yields 0.03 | 19.9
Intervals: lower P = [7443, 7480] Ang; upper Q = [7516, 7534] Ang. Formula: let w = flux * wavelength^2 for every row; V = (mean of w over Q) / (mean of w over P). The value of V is 1.11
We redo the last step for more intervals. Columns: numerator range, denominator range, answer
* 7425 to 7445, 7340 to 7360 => 1.01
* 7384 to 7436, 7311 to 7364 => 0.98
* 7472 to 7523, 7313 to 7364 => 0.96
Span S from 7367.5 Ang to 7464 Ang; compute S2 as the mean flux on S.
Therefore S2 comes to 19.2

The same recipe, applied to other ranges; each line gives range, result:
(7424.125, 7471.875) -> 19.1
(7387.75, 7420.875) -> 19.4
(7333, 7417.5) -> 19.7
